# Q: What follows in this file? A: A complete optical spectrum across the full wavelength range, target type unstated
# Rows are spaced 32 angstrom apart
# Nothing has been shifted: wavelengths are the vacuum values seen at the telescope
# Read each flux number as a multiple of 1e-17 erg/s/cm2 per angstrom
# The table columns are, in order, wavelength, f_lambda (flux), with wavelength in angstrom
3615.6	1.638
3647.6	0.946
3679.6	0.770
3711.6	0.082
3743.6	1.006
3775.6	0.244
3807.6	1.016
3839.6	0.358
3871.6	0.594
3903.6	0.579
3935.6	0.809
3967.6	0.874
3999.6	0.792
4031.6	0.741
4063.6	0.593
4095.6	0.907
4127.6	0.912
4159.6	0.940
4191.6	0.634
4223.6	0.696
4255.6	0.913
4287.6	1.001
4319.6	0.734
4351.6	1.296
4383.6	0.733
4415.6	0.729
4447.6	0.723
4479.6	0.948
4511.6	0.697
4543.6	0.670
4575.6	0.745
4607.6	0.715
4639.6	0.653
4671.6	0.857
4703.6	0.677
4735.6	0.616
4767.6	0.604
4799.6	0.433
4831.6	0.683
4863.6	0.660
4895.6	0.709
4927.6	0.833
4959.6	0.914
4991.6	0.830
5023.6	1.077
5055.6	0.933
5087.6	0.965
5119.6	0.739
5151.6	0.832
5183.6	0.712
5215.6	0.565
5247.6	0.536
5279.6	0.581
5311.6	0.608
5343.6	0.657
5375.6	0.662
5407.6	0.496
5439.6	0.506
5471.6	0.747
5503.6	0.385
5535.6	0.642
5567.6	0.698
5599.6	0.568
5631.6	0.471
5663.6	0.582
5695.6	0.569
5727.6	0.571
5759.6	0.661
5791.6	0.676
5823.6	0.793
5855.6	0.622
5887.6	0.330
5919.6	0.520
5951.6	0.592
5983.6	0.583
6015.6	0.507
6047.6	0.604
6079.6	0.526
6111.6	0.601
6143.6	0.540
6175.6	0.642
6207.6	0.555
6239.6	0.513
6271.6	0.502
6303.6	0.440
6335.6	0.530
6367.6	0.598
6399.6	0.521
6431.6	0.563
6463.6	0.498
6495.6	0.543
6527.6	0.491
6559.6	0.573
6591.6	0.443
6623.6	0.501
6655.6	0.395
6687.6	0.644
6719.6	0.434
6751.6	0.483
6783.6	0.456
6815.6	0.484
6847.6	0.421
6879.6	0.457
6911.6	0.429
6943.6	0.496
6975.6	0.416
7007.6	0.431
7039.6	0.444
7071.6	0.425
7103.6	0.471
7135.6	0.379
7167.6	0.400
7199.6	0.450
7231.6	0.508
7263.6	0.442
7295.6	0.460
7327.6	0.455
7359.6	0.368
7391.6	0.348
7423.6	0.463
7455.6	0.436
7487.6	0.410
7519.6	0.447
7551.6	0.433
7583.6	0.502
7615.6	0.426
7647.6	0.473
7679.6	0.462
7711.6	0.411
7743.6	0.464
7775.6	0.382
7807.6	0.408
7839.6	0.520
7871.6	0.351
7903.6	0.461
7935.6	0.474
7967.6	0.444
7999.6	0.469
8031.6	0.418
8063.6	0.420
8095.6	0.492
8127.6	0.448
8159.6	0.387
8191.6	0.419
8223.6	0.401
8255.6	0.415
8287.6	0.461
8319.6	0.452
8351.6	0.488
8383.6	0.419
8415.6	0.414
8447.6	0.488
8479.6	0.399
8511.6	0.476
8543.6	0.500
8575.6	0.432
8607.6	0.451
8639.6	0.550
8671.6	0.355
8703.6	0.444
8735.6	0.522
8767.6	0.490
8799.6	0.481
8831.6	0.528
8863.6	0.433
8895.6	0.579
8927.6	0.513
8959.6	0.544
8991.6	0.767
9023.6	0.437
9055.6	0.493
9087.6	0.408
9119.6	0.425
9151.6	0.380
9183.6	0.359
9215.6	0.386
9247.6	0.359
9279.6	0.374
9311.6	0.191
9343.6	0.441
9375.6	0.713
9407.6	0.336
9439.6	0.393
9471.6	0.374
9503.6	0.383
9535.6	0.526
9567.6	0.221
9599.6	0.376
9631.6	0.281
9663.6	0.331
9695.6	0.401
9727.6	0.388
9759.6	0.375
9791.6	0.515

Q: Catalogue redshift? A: 0.796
